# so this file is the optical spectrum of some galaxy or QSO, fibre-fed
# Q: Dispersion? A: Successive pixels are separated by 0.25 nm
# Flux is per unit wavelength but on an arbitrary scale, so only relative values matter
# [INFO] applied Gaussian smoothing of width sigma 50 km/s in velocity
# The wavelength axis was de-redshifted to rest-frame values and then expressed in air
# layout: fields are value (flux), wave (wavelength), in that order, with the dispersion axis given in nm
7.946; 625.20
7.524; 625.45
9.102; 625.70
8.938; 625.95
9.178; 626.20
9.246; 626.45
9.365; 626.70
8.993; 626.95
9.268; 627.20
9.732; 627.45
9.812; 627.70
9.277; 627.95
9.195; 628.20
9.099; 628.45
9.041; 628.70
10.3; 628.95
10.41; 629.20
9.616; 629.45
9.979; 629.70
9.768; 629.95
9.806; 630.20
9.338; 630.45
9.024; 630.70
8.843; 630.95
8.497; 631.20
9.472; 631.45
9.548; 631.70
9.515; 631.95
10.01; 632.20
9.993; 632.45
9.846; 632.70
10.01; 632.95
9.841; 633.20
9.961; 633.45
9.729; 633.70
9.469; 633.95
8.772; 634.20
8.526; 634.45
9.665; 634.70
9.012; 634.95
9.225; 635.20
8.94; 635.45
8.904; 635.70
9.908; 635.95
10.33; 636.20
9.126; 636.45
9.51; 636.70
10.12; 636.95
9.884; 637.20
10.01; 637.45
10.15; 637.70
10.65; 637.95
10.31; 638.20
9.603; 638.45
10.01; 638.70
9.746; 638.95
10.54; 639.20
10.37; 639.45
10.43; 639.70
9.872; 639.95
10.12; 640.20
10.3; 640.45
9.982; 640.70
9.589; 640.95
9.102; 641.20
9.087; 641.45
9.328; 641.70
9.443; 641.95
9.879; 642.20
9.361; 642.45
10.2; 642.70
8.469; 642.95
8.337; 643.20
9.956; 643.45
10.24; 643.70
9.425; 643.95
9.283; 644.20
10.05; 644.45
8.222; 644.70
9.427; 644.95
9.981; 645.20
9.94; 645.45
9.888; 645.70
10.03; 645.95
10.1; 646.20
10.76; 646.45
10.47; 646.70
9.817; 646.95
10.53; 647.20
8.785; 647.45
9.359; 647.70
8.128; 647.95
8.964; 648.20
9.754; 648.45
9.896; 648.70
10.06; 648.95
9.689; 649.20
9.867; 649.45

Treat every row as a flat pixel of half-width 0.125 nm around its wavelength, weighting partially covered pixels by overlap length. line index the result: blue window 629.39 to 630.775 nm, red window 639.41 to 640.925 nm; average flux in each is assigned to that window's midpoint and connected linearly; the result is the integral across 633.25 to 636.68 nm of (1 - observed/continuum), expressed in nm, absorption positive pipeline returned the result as 0.17 nm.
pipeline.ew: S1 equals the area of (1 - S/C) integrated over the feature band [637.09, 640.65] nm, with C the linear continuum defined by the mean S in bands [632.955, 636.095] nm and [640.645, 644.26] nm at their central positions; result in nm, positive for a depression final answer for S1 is -0.28 nm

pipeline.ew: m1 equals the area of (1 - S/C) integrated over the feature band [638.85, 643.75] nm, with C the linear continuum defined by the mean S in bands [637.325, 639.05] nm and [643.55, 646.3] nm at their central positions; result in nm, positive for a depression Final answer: 0.09 nm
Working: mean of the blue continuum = 10.1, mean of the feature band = 9.71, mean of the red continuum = 9.69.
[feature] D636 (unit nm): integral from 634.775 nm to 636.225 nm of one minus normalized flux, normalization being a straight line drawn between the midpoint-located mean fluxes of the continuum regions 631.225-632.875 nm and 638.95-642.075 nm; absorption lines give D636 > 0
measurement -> 0.061 nm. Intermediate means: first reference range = 9.66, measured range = 9.33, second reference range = 9.84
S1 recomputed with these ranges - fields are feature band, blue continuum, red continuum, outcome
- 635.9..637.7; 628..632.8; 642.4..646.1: -0.06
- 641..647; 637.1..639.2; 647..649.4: 0.07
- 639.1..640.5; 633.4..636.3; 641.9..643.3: -0.14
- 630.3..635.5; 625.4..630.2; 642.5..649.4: 0.03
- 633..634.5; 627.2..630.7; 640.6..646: 0.02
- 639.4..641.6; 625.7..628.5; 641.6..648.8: -0.08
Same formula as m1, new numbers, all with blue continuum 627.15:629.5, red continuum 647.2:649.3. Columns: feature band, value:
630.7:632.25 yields 0.05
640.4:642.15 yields -0.01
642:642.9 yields -0.02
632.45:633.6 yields -0.05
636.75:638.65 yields -0.12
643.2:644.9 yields 0.00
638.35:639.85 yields -0.10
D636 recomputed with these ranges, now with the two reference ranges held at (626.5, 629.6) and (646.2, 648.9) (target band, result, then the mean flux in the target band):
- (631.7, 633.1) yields -0.04 nm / 9.85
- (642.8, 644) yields 0.04 nm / 9.3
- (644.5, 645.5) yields 0.03 nm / 9.4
